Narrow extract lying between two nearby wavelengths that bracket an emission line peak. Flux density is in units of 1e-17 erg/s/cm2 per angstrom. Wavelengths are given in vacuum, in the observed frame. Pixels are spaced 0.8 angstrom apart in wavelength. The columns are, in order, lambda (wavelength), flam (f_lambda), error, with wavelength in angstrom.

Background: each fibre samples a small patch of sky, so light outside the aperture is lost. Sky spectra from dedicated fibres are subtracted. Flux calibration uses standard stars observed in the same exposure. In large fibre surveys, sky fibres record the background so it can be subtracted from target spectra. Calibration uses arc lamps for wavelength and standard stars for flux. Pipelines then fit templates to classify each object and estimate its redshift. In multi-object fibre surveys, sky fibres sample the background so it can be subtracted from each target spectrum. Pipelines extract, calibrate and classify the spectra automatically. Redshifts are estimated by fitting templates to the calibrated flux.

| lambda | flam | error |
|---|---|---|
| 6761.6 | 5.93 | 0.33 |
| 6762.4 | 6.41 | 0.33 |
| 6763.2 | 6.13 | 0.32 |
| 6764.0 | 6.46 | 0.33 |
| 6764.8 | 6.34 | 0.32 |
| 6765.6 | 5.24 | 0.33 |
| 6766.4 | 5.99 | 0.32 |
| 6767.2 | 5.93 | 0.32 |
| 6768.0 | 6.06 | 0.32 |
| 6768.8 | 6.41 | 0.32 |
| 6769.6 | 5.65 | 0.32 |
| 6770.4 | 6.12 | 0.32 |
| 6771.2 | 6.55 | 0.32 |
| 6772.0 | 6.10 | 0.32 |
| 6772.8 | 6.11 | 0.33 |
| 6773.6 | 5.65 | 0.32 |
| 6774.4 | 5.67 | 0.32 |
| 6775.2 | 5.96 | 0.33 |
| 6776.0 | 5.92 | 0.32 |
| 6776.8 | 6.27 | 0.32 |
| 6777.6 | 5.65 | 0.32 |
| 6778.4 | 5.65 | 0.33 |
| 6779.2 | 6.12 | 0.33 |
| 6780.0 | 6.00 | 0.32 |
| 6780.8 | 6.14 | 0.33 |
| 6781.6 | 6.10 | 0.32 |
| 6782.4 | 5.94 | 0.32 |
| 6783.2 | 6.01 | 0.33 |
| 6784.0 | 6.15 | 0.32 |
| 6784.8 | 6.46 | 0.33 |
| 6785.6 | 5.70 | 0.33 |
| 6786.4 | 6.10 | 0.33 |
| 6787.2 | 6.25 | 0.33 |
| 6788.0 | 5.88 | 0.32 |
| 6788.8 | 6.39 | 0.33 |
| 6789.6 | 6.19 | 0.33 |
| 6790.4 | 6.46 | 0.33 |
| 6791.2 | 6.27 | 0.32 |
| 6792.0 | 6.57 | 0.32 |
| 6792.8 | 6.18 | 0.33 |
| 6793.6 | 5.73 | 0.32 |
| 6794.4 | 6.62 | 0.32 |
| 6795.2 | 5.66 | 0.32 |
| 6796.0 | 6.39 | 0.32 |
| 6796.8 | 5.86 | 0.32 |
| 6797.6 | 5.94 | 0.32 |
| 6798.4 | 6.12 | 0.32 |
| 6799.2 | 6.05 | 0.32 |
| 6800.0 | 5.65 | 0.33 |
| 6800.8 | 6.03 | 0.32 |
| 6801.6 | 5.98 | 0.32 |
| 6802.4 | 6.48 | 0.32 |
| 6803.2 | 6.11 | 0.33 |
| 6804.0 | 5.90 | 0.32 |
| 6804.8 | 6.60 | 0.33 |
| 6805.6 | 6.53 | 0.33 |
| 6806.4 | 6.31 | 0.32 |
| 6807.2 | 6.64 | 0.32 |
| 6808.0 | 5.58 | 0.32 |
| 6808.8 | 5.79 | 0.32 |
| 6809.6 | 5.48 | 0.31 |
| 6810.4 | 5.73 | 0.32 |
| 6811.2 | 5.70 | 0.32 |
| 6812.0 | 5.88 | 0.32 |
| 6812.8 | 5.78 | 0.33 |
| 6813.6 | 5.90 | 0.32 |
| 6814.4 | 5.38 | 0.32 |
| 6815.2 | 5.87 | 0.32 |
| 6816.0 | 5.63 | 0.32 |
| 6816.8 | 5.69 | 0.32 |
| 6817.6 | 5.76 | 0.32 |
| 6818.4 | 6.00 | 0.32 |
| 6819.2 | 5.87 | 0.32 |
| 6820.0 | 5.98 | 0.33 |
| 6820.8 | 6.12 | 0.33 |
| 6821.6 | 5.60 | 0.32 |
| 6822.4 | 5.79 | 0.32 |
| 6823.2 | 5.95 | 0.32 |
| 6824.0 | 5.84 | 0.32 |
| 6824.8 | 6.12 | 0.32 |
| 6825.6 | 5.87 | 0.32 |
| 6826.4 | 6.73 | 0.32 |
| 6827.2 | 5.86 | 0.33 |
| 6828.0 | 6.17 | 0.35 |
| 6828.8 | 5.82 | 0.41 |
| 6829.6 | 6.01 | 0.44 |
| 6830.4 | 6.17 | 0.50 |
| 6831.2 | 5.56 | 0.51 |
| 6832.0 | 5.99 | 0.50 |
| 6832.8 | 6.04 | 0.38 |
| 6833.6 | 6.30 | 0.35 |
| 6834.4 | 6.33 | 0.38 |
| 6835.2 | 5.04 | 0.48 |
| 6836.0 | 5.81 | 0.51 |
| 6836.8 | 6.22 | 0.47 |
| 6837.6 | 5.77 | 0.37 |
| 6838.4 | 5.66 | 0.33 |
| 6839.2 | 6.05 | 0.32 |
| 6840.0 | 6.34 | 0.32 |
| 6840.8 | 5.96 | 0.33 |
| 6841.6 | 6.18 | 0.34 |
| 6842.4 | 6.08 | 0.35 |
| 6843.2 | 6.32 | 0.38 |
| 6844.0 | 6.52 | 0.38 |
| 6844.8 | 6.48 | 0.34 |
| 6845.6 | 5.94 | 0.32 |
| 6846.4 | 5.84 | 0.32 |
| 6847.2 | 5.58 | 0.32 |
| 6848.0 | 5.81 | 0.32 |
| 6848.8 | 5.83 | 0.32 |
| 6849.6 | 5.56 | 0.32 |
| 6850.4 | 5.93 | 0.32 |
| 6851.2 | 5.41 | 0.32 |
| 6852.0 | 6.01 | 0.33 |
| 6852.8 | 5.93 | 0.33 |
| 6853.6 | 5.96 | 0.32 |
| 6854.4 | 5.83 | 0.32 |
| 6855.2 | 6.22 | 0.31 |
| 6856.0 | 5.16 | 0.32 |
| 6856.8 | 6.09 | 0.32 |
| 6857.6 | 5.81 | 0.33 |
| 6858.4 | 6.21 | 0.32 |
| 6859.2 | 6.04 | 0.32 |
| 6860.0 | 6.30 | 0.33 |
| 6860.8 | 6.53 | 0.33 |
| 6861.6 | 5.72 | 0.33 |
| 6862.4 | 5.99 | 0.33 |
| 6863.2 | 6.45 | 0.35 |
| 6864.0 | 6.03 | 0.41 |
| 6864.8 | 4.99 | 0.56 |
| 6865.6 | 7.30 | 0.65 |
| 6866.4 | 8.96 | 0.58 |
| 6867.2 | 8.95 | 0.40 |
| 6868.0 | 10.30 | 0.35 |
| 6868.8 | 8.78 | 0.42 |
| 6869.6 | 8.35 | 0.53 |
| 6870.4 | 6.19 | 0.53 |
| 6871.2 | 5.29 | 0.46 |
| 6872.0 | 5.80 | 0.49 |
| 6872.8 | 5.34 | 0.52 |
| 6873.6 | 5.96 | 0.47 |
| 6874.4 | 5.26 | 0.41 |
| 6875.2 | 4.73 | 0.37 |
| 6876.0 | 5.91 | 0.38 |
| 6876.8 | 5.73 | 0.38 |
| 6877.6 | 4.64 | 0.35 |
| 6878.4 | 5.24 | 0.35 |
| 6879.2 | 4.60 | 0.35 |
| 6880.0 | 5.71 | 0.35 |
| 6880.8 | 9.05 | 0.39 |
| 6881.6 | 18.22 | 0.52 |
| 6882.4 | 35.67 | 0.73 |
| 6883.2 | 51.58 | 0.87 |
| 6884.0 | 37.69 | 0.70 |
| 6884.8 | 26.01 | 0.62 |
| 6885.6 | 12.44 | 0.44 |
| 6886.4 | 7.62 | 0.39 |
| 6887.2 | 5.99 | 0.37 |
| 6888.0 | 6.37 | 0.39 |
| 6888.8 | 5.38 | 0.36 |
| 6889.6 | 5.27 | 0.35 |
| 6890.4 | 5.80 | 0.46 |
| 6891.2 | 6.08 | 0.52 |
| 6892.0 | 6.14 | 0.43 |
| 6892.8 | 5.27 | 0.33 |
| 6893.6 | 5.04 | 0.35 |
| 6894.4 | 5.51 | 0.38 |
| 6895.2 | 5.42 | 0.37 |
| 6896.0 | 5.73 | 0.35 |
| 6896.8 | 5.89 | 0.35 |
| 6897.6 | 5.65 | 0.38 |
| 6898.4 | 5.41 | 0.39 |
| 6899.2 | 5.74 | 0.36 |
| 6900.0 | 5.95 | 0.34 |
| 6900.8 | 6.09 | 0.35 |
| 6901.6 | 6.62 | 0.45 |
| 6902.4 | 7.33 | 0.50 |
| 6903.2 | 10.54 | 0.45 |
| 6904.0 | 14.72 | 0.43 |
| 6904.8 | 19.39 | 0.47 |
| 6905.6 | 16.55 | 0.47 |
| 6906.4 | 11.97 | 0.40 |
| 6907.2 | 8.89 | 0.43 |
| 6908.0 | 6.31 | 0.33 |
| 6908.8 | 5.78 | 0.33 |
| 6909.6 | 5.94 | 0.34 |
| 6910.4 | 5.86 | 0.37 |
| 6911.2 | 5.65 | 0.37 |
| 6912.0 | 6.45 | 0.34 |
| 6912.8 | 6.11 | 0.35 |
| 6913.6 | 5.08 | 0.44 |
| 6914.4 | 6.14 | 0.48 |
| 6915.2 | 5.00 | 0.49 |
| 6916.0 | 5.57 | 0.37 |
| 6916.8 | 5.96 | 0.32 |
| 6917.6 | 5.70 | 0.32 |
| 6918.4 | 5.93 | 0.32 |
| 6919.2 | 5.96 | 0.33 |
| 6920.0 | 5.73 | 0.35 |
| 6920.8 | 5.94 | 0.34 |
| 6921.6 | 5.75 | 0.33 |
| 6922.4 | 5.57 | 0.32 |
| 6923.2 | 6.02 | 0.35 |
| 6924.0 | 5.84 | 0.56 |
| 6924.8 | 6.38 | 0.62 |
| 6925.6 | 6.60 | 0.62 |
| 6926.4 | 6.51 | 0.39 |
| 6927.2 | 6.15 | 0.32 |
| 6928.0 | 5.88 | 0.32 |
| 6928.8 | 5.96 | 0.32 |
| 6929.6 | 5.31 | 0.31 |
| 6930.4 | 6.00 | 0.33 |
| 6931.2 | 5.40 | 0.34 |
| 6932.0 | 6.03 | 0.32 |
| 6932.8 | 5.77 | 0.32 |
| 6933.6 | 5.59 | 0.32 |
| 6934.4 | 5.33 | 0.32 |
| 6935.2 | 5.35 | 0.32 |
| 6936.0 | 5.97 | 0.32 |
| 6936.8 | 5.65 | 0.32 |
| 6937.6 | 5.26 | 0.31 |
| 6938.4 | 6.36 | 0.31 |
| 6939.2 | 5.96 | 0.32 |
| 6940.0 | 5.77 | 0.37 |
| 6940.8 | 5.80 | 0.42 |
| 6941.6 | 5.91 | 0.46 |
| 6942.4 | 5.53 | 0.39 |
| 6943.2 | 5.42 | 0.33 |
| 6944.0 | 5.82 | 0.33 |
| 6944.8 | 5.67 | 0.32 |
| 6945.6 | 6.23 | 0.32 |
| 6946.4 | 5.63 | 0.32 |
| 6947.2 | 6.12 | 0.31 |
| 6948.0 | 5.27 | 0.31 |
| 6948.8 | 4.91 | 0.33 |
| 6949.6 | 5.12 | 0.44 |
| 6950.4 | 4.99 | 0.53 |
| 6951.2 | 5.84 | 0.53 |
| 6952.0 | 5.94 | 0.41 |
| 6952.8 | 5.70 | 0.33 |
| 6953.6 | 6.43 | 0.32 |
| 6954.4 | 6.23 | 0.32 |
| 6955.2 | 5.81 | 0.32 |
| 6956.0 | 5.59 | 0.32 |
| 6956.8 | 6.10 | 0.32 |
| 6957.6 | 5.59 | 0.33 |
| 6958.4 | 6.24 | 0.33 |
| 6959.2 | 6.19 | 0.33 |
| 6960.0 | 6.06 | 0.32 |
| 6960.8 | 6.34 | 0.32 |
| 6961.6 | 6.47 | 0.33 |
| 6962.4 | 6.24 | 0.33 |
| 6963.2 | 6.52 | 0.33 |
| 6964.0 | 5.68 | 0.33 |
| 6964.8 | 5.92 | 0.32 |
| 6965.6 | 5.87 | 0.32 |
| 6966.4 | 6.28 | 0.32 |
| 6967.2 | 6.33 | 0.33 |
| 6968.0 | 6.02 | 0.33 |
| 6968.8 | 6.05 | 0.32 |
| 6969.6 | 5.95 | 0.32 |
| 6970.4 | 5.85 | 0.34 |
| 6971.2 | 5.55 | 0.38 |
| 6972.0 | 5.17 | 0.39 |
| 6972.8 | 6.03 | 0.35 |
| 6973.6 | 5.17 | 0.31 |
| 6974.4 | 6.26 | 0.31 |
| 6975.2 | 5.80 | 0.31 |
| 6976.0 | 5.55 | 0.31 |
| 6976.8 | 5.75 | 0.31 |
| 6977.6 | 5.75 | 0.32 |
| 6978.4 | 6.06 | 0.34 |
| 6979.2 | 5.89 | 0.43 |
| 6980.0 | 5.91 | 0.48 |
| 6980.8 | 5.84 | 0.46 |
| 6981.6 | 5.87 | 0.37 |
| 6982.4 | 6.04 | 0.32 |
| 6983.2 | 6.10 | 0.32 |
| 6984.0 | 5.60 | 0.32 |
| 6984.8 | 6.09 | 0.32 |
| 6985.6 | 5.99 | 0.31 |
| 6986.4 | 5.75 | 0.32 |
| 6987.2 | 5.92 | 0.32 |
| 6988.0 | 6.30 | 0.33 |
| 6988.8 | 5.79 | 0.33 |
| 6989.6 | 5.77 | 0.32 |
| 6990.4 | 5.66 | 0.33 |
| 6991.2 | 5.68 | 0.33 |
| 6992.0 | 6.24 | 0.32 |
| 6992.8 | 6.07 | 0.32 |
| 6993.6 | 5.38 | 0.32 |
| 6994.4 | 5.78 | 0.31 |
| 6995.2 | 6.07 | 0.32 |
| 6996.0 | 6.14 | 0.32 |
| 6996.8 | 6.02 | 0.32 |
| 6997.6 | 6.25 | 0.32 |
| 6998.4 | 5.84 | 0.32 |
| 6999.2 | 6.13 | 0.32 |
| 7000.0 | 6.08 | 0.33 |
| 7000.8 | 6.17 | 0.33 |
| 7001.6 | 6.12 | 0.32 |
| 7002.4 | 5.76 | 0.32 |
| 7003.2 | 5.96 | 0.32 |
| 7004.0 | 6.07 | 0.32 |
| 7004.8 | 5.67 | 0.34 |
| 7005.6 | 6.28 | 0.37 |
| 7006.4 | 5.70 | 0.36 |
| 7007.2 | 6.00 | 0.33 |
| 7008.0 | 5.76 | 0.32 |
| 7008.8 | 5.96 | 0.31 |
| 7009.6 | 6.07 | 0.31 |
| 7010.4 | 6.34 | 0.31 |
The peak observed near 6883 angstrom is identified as H-alpha 6563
